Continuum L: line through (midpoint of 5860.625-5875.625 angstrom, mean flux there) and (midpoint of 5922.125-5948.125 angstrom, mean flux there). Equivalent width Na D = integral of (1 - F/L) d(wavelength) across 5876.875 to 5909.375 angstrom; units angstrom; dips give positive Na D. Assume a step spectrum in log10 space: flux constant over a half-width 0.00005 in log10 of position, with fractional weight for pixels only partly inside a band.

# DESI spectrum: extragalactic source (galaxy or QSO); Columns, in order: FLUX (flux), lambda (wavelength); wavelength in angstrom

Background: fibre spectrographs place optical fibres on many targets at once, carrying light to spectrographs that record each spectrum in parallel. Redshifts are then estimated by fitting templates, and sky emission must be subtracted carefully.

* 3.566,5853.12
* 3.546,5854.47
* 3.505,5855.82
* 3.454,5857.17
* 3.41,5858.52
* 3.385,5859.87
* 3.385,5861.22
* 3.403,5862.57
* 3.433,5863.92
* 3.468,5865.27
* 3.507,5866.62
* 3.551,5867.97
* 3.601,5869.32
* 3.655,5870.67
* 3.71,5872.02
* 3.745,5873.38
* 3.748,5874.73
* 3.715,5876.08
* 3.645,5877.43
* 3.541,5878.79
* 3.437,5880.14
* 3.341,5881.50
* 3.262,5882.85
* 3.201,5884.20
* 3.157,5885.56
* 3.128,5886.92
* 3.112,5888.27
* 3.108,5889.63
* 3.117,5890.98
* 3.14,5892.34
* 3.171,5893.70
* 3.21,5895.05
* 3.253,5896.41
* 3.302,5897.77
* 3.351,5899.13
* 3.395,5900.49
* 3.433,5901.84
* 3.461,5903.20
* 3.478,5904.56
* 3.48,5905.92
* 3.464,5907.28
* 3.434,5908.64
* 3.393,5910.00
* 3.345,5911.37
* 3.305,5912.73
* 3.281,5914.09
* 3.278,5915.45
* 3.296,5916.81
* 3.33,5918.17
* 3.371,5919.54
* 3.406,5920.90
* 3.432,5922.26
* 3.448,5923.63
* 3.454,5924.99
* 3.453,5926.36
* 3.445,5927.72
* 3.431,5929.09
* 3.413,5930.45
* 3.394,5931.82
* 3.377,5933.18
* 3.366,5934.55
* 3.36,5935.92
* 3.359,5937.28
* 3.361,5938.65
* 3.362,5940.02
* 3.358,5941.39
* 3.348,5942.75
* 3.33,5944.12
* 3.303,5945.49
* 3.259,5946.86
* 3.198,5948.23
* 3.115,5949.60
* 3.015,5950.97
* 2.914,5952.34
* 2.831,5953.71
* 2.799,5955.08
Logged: 1.7 angstrom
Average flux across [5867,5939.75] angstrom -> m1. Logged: 3.39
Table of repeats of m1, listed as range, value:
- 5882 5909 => 3.28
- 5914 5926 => 3.37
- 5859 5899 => 3.39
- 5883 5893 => 3.14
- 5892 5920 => 3.34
